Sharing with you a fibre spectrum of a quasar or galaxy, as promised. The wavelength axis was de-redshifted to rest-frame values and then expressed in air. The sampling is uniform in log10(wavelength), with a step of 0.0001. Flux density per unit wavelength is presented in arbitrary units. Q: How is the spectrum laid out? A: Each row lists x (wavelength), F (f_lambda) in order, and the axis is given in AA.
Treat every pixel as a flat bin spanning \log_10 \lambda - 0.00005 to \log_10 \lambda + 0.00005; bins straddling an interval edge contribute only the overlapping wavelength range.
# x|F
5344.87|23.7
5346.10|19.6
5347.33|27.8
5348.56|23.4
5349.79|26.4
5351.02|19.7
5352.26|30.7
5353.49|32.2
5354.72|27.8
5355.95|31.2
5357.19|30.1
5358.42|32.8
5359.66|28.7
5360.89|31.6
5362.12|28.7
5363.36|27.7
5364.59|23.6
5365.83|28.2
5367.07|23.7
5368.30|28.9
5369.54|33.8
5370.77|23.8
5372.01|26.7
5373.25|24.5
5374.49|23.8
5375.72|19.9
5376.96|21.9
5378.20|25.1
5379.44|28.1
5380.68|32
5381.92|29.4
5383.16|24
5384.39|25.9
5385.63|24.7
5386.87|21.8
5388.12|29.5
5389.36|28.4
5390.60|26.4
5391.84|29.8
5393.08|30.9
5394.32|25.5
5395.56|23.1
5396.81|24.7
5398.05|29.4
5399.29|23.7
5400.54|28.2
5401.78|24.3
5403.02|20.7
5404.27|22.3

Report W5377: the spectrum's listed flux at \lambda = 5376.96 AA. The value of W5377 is 21.9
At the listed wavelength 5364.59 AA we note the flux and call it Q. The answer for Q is 23.6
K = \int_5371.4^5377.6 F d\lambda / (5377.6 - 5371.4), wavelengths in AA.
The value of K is 23.4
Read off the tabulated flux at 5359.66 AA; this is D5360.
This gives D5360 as 28.7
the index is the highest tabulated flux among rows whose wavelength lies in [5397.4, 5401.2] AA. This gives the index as 29.4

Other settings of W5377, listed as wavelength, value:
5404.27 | 22.3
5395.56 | 23.1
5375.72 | 19.9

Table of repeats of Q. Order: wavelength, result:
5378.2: 25.1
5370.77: 23.8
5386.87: 21.8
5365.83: 28.2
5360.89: 31.6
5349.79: 26.4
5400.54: 28.2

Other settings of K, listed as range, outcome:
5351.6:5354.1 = 31.2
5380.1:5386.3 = 27.2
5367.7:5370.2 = 31.3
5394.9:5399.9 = 25.2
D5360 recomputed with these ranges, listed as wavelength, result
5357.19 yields 30.1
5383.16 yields 24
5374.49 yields 23.8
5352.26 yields 30.7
